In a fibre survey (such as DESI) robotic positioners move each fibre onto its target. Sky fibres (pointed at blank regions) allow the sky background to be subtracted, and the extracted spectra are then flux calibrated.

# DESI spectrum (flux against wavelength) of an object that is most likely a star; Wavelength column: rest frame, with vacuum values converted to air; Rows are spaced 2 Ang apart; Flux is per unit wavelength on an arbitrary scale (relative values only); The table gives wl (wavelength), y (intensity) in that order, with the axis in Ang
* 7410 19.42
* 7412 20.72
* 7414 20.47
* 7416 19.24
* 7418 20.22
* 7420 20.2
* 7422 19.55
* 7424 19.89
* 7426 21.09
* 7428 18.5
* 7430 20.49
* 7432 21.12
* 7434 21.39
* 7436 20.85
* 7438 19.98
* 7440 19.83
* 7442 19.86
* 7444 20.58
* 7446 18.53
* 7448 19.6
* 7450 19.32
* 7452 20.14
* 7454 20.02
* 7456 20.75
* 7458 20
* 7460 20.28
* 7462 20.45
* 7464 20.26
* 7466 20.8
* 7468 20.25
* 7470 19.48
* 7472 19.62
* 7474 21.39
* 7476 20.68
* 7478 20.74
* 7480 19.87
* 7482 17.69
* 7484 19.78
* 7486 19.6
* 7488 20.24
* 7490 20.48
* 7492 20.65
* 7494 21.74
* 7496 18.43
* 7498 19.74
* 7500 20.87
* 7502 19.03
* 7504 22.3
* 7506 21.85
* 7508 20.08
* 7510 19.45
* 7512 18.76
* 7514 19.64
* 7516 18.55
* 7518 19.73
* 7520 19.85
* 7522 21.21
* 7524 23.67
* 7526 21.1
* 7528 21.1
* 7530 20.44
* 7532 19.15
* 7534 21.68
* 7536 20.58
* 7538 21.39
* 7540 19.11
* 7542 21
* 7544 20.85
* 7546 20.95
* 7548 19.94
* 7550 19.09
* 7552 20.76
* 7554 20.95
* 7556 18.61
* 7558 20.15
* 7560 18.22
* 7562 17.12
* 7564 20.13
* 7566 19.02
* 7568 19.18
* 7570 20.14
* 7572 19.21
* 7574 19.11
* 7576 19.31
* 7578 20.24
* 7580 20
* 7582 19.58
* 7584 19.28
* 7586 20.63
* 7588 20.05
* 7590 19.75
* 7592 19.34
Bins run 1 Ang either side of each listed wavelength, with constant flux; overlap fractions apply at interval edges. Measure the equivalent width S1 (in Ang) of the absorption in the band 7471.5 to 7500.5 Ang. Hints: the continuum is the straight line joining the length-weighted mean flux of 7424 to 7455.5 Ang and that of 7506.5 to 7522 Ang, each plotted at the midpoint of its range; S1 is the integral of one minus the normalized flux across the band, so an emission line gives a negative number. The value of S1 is -0.4 Ang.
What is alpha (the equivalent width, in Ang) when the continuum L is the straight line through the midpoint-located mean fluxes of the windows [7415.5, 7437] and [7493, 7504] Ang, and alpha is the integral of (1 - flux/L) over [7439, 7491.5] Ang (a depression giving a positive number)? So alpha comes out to 0.5 Ang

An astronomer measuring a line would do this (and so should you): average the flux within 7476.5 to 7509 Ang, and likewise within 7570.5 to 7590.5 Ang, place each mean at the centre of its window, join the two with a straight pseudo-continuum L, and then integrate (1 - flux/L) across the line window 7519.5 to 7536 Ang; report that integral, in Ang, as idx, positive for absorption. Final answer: -0.8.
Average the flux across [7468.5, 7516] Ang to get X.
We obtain 20.1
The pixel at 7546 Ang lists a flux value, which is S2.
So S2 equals 20.95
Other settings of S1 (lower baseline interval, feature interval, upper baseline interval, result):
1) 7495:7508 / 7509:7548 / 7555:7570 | -1.34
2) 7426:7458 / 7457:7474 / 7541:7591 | -0.16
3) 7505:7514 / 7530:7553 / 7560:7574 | -1.10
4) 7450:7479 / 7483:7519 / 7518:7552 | 0.78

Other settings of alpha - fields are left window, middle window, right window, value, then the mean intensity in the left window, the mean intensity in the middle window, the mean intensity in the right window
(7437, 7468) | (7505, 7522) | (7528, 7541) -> 0.43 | 20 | 19.8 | 20.4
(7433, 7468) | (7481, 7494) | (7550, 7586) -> 0.03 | 20.2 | 19.9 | 19.5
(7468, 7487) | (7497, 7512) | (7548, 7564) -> -0.49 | 19.9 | 20.4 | 19.4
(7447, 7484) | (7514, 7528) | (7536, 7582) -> -0.53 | 20.1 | 20.6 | 19.8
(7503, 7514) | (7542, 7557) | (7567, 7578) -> -0.31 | 20.4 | 20.2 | 19.5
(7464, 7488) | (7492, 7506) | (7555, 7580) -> -0.47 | 20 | 20.5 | 19.2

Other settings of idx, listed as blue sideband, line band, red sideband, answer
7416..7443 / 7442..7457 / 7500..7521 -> 0.2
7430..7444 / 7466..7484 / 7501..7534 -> 0.4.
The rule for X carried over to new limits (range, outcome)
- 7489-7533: 20.4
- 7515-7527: 20.7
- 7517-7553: 20.6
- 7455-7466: 20.4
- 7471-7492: 20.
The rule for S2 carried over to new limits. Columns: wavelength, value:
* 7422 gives 19.55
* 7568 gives 19.18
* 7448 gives 19.6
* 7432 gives 21.12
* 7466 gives 20.8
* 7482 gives 17.69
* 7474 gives 21.39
